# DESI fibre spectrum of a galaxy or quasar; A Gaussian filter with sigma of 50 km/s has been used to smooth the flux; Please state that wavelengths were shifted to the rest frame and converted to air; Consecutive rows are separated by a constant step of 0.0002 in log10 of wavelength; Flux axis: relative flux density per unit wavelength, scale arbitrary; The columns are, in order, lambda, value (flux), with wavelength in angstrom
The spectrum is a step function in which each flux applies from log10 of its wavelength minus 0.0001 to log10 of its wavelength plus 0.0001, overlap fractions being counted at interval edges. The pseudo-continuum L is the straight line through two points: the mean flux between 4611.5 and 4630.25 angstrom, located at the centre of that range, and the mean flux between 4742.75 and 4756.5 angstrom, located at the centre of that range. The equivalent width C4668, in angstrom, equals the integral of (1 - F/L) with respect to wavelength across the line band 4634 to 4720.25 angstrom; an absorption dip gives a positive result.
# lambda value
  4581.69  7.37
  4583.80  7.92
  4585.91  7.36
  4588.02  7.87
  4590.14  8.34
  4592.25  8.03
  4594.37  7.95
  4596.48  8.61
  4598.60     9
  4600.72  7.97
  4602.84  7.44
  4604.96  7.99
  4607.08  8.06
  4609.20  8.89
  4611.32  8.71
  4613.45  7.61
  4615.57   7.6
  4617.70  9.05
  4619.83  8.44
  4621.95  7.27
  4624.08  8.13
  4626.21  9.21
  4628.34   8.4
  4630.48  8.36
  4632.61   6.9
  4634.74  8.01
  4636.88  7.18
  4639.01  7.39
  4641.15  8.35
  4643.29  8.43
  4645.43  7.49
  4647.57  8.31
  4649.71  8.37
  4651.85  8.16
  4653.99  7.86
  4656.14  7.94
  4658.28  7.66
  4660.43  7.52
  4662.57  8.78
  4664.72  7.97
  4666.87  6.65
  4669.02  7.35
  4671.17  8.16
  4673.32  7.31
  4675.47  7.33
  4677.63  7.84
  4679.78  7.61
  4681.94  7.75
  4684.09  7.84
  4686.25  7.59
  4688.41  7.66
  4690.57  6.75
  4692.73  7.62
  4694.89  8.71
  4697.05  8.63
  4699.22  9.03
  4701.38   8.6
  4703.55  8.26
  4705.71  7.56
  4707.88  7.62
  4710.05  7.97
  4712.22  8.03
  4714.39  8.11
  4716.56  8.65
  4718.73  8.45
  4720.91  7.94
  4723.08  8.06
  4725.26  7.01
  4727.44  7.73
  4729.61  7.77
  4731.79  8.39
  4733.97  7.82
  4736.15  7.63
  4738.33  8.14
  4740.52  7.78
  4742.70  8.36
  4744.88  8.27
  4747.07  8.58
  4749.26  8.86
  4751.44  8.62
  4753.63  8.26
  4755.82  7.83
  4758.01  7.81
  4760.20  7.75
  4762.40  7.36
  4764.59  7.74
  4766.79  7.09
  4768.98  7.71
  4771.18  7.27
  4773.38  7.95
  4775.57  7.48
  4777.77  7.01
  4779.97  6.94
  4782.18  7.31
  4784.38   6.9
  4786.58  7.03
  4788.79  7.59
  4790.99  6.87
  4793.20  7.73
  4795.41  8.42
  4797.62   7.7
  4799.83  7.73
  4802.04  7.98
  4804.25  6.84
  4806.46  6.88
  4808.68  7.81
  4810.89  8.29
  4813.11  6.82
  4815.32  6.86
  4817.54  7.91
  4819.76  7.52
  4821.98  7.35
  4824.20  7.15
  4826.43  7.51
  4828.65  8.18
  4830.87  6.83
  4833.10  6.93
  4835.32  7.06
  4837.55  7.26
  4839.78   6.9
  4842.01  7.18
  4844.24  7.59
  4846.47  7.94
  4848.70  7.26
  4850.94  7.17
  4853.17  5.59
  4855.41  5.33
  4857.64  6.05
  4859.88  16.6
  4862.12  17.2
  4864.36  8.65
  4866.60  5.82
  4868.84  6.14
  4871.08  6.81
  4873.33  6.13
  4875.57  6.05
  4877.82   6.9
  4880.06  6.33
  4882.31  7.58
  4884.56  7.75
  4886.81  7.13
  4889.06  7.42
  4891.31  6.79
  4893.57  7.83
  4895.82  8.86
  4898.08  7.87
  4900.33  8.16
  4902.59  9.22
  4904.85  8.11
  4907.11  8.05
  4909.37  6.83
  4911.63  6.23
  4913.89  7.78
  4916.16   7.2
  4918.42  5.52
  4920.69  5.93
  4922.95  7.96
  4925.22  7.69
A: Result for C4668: 4.2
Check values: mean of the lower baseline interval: 8.24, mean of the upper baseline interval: 8.42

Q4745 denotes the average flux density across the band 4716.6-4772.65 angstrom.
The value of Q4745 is 7.94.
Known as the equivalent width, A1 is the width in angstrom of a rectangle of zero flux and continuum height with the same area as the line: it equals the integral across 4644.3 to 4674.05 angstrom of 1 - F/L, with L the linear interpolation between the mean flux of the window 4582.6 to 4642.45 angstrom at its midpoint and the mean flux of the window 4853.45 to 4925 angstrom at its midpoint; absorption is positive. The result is 0.7 angstrom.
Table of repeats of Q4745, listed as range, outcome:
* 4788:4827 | 7.5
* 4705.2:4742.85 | 7.94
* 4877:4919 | 7.48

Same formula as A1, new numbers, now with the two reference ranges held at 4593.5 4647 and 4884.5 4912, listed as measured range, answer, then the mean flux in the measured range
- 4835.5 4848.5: 0.8 angstrom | 7.34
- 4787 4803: 0.4 angstrom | 7.68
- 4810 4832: 1.2 angstrom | 7.43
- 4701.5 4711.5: 0.1 angstrom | 7.93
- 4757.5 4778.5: 1.1 angstrom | 7.52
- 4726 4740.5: 0.1 angstrom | 7.88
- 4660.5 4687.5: 1.2 angstrom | 7.68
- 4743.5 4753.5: -0.8 angstrom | 8.55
